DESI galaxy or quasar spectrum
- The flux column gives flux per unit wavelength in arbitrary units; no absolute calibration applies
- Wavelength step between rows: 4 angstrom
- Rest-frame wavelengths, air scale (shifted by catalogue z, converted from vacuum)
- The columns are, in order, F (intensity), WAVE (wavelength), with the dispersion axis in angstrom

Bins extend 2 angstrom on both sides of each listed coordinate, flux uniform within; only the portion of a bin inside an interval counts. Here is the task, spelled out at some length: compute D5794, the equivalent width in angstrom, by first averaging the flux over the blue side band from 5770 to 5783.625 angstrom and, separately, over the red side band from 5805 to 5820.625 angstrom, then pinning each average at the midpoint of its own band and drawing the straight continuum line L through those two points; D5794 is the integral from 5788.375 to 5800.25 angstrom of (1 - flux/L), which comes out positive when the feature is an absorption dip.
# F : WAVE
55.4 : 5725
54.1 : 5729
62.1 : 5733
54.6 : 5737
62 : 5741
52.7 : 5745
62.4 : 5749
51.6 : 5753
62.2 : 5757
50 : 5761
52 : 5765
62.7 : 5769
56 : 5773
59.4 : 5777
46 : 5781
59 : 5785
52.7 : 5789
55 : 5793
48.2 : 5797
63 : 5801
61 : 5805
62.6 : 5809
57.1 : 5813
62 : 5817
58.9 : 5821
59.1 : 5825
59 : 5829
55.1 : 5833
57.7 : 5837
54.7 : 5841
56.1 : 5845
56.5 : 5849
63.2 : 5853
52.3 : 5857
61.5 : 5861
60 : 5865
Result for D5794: 0.9 angstrom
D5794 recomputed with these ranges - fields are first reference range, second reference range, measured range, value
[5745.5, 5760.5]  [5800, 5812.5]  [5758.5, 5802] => 3.4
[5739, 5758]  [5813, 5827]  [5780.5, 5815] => 1.5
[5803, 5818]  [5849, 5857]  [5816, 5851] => 1.2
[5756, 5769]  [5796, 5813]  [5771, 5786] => 0.5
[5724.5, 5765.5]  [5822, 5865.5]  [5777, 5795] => 1.0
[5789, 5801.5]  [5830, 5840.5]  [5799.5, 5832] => -2.9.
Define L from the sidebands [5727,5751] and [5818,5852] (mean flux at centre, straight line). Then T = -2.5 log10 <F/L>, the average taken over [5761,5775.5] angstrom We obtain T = 0.03 mag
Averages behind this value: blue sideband 58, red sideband 57.5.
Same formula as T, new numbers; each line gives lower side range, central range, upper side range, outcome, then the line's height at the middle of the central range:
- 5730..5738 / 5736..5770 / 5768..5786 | 0.01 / 57.3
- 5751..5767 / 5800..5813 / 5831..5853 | -0.11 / 55.5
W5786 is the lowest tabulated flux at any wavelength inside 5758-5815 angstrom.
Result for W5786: 46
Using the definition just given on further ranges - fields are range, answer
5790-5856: 48.2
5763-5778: 52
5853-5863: 52.3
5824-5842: 54.7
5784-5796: 52.7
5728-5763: 50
